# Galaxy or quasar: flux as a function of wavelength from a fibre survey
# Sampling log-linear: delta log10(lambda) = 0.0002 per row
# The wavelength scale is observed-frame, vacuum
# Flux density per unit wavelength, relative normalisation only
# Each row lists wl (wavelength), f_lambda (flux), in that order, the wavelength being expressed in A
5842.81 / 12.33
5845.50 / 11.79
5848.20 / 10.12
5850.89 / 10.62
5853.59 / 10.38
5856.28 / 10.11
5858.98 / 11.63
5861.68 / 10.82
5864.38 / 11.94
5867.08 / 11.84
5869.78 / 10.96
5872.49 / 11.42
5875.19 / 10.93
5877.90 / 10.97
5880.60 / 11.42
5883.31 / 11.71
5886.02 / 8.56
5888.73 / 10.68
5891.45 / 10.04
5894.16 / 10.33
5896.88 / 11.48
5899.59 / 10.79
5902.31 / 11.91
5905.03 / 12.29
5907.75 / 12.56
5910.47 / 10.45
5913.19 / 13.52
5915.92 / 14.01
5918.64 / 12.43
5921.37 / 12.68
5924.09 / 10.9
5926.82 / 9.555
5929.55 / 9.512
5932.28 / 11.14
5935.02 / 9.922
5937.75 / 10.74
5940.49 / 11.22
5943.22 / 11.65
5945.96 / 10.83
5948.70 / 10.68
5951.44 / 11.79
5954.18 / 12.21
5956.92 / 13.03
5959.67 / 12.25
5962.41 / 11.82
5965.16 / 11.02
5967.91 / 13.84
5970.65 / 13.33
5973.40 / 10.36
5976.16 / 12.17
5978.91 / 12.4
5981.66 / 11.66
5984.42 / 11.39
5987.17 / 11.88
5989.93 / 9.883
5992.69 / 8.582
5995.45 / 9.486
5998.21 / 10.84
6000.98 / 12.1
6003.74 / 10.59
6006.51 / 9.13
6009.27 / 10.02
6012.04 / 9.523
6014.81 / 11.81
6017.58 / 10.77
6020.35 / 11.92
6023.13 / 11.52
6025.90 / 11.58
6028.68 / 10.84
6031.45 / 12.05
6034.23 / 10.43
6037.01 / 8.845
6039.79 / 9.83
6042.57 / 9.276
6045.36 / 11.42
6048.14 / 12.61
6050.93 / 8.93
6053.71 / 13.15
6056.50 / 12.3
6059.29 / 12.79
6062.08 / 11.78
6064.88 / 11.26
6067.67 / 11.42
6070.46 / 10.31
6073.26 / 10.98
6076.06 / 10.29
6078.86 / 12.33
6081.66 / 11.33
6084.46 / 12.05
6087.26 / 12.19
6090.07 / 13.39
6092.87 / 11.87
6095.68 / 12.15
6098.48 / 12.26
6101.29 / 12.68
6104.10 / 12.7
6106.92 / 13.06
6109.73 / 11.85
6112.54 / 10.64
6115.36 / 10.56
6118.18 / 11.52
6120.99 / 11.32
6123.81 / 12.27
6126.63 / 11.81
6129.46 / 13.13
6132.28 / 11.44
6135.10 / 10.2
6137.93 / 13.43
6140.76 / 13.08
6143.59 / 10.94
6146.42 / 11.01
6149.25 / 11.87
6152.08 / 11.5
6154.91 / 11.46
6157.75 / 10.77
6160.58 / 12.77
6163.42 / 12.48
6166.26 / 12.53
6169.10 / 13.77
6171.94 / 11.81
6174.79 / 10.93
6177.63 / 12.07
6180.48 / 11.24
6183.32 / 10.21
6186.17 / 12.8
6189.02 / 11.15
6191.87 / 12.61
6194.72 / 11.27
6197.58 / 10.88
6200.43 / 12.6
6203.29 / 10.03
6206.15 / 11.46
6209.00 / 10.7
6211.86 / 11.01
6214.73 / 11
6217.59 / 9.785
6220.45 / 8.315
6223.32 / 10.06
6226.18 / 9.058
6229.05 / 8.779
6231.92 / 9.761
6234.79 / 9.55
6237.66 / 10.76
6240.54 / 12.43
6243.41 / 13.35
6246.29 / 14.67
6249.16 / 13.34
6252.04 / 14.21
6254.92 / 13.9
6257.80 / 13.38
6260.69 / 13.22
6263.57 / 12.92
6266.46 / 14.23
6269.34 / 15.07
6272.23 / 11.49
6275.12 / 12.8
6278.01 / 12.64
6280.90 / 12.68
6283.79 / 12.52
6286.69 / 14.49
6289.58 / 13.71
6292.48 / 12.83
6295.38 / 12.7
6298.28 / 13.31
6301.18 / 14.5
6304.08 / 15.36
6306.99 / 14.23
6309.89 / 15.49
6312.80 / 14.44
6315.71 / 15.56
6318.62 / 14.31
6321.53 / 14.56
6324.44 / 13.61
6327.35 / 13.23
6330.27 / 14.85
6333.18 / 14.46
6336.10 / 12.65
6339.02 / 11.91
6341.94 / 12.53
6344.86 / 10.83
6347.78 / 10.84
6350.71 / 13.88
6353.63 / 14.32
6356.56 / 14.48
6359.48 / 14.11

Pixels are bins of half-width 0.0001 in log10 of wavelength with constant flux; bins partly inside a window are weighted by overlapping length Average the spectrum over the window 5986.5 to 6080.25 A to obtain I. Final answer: 10.9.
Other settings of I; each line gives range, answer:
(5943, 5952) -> 11.1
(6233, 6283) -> 13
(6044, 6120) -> 11.8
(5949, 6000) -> 11.5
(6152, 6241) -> 11.1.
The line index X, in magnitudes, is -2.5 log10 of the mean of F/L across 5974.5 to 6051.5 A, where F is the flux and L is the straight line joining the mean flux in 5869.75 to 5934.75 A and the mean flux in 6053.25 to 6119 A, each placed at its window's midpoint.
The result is 0.08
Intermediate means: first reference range 11.2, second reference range 11.9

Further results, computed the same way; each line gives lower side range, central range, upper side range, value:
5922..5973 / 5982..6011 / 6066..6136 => 0.11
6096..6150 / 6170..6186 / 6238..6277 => 0.09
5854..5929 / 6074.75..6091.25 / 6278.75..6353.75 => 0.04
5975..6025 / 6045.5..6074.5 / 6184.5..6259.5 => -0.05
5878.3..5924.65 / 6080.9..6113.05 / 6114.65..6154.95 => -0.05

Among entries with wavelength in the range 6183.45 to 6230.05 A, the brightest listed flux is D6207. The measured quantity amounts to 12.8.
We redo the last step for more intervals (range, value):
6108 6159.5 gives 13.43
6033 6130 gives 13.39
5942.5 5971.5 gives 13.84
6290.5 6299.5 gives 13.31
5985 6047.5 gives 12.1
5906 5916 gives 14.01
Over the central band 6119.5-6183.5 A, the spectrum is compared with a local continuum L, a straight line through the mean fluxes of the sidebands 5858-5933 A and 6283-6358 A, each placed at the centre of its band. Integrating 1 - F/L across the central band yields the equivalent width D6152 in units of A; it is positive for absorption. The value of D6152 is 4.4 A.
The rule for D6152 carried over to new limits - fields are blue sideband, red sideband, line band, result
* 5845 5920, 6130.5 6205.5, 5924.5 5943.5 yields 1.4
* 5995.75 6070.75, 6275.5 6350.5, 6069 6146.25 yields -1.1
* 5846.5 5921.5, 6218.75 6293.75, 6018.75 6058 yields 2.2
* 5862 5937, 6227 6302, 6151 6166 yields 0.6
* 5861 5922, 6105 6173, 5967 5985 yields -0.8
